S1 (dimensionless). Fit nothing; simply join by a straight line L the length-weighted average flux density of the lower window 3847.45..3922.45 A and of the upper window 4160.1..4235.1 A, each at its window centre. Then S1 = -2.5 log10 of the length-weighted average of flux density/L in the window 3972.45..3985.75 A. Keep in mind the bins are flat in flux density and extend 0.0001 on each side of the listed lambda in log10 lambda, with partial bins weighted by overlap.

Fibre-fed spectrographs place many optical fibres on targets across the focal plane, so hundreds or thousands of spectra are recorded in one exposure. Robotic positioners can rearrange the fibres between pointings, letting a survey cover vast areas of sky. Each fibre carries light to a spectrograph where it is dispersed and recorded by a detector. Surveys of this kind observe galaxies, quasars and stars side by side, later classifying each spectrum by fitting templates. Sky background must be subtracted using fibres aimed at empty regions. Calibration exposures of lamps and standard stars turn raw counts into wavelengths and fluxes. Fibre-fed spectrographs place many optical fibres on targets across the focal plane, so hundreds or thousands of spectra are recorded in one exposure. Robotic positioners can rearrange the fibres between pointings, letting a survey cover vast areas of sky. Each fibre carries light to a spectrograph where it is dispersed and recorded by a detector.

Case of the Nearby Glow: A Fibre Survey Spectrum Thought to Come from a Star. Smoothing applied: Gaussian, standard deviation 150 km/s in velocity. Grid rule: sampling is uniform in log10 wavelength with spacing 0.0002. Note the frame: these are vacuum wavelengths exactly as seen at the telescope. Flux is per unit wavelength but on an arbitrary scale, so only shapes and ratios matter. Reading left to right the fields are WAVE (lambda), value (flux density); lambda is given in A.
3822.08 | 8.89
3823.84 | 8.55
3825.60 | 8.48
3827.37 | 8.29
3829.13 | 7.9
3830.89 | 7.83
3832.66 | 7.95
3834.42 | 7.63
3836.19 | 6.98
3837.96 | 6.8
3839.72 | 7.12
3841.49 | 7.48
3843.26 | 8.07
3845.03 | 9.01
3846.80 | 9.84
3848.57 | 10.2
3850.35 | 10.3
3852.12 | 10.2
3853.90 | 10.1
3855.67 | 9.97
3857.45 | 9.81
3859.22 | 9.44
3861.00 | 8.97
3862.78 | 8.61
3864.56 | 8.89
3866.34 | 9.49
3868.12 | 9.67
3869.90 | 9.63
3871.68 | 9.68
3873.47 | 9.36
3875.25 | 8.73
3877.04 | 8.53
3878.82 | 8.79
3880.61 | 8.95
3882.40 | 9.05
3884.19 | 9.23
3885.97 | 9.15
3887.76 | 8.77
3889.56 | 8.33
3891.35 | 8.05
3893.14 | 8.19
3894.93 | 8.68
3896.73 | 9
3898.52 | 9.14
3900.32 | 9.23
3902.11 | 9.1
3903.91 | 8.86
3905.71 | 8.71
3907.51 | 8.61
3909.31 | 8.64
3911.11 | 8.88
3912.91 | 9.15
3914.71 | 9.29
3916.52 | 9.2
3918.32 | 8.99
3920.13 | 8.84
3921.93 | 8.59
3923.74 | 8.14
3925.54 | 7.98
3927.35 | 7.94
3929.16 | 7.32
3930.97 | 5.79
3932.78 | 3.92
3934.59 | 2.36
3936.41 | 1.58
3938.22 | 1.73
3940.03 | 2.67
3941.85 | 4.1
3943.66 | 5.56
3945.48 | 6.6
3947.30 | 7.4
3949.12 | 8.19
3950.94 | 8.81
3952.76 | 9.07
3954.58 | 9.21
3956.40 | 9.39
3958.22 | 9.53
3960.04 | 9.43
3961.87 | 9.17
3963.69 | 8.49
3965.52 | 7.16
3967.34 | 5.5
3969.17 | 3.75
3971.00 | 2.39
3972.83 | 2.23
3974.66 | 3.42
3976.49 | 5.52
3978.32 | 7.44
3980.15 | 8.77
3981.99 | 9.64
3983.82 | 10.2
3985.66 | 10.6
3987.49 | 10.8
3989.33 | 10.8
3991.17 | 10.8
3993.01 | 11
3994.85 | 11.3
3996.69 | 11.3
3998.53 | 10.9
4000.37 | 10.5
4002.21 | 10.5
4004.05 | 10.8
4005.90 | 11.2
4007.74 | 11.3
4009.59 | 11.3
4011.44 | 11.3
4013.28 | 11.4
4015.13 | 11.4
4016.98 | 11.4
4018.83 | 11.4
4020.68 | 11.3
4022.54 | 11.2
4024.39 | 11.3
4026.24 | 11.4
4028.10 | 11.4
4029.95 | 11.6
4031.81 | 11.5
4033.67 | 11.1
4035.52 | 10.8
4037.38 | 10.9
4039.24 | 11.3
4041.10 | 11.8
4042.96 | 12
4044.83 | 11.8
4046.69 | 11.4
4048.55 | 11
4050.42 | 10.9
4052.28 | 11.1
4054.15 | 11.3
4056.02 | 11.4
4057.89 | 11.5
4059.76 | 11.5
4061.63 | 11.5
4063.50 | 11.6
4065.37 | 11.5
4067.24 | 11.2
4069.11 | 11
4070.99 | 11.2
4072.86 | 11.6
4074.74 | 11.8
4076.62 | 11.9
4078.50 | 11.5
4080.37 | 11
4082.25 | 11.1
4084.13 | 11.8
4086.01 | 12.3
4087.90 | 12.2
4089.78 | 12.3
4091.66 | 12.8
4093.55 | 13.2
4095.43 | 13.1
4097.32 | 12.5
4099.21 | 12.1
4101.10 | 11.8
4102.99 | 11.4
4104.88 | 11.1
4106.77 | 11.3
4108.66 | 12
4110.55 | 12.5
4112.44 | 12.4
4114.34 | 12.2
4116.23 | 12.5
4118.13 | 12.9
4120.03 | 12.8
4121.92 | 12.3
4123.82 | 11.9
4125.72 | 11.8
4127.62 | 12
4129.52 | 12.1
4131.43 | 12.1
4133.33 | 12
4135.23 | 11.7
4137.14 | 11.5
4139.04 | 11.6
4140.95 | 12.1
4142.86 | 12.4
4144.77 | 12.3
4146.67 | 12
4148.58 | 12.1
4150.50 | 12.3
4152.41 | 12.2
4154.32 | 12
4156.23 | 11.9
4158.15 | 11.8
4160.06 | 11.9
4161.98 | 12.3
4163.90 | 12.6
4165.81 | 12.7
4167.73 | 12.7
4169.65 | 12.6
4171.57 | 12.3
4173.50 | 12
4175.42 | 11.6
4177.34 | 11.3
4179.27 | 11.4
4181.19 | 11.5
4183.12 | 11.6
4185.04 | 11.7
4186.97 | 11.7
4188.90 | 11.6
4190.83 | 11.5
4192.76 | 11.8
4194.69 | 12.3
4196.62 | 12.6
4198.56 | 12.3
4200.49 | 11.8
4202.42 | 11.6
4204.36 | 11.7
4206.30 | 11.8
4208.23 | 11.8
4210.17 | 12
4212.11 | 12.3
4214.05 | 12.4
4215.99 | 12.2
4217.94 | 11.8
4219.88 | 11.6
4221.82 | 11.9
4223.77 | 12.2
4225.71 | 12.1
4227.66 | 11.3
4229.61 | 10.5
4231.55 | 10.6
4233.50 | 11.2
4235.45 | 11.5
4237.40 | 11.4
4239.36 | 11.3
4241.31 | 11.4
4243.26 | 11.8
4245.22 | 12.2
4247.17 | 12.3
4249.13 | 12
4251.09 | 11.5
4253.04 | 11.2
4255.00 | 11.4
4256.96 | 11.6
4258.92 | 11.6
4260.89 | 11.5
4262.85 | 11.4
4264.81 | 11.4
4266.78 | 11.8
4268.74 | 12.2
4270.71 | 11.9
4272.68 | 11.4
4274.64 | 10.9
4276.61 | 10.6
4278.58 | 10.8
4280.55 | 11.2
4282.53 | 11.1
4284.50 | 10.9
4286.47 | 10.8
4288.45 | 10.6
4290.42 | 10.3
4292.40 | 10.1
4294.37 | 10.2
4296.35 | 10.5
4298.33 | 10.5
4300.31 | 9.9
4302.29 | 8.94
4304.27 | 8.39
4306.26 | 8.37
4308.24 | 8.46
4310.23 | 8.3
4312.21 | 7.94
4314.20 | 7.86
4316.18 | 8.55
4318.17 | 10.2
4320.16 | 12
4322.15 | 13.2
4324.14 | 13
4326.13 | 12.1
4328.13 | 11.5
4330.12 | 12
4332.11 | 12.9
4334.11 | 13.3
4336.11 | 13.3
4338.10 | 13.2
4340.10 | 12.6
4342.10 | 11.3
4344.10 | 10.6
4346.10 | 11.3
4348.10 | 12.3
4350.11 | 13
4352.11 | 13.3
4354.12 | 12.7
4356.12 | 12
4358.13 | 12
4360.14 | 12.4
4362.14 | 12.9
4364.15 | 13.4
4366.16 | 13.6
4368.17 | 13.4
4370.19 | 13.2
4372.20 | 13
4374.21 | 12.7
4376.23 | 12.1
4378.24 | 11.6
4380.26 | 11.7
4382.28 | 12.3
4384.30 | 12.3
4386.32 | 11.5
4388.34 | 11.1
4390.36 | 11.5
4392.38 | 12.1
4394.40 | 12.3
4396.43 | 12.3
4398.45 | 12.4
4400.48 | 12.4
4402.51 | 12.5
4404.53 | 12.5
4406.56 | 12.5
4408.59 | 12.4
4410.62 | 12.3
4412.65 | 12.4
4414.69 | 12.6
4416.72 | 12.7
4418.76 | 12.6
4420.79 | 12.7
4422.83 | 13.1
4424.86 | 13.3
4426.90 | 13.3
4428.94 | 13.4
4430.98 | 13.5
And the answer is 0.35 mag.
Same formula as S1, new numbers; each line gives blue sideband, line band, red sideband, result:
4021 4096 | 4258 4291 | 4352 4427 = 0.089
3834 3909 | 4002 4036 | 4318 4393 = -0.133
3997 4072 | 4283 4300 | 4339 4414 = 0.152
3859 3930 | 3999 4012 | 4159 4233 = -0.105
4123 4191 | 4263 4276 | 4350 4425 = 0.060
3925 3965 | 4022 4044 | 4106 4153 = -0.223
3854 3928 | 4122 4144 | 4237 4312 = -0.180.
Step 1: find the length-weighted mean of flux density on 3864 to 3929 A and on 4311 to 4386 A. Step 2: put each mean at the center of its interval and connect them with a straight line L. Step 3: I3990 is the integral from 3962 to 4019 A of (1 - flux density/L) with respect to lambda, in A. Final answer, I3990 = 2.3 A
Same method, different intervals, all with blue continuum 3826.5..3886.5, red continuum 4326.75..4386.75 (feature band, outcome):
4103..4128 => -3.2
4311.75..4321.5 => 2.1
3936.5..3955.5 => 6.8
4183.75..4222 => -1.9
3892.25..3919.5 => 0.9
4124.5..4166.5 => -4.3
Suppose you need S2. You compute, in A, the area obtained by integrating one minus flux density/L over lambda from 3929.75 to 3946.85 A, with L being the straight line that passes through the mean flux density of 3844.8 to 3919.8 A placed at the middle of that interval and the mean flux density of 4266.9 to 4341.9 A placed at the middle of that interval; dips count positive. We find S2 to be 9.8 A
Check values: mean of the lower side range 9.15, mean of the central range 3.97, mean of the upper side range 10.8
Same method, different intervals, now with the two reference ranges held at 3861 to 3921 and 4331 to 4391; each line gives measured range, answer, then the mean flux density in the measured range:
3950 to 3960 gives 0.2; 9.23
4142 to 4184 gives -4.3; 12.1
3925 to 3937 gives 5.1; 5.28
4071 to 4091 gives -2.7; 11.7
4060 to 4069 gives -1.0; 11.4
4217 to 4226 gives -0.4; 11.9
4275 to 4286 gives 0.8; 10.9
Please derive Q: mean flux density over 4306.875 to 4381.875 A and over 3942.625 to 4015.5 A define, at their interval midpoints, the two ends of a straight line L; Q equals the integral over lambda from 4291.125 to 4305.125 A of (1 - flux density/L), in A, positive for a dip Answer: 2.02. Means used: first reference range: 8.83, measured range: 9.82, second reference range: 11.9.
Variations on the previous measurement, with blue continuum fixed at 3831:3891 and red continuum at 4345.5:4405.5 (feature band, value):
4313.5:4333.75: 1.02 A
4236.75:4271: -0.25 A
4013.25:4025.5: -1.66 A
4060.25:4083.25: -2.39 A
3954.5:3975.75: 6.81 A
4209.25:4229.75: -1.01 A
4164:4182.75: -1.70 A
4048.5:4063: -1.52 A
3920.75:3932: 2.09 A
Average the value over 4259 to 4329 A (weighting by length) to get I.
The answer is 10.5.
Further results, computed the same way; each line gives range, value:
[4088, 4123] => 12.3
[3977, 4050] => 10.9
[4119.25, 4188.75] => 12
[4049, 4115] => 11.8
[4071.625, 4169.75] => 12.1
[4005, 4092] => 11.5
